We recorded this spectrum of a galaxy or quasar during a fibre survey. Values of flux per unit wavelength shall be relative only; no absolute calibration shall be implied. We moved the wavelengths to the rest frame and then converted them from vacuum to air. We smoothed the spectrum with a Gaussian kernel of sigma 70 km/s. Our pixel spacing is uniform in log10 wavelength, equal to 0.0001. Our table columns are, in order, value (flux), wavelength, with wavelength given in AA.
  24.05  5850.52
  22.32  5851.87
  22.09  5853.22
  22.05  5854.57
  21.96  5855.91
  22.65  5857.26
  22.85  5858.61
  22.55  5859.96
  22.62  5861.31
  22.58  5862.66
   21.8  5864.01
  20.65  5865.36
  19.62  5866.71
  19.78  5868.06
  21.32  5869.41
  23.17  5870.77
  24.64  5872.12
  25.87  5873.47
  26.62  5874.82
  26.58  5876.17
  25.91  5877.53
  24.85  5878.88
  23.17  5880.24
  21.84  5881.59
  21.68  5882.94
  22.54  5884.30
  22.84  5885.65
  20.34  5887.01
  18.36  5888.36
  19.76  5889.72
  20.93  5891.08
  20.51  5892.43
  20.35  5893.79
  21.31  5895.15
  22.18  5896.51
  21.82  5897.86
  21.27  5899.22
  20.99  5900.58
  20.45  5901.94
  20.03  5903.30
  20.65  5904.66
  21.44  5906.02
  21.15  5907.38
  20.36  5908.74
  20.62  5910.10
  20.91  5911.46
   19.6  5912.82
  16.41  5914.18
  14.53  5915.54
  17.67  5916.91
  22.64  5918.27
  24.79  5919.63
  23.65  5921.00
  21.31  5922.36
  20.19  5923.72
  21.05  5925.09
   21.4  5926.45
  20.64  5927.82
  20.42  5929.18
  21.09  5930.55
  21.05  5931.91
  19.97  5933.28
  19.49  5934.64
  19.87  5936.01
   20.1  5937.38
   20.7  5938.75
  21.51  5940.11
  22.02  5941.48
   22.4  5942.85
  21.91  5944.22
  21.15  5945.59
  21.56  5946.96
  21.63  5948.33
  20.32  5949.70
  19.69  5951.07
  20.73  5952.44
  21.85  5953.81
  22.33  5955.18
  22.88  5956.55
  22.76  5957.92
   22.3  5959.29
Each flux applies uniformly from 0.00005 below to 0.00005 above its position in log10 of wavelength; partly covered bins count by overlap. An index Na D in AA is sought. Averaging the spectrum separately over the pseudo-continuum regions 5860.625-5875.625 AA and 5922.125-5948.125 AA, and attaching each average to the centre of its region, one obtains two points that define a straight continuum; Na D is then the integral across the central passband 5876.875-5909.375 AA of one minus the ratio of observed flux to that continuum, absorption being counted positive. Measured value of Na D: 0.8 AA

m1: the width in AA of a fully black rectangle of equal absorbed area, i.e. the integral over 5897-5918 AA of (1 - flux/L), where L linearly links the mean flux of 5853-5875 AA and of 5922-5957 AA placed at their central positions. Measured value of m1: 1.7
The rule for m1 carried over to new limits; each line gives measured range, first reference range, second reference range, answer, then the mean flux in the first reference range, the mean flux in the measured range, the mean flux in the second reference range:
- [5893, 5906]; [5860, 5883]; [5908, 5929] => 0.3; 23.1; 21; 20.4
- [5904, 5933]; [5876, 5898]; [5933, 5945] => 1.1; 22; 20.5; 20.9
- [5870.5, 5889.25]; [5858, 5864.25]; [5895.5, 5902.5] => -1.3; 22.5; 23.4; 21.4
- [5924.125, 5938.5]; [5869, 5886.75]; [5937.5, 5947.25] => 0.9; 23.9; 20.5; 21.5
